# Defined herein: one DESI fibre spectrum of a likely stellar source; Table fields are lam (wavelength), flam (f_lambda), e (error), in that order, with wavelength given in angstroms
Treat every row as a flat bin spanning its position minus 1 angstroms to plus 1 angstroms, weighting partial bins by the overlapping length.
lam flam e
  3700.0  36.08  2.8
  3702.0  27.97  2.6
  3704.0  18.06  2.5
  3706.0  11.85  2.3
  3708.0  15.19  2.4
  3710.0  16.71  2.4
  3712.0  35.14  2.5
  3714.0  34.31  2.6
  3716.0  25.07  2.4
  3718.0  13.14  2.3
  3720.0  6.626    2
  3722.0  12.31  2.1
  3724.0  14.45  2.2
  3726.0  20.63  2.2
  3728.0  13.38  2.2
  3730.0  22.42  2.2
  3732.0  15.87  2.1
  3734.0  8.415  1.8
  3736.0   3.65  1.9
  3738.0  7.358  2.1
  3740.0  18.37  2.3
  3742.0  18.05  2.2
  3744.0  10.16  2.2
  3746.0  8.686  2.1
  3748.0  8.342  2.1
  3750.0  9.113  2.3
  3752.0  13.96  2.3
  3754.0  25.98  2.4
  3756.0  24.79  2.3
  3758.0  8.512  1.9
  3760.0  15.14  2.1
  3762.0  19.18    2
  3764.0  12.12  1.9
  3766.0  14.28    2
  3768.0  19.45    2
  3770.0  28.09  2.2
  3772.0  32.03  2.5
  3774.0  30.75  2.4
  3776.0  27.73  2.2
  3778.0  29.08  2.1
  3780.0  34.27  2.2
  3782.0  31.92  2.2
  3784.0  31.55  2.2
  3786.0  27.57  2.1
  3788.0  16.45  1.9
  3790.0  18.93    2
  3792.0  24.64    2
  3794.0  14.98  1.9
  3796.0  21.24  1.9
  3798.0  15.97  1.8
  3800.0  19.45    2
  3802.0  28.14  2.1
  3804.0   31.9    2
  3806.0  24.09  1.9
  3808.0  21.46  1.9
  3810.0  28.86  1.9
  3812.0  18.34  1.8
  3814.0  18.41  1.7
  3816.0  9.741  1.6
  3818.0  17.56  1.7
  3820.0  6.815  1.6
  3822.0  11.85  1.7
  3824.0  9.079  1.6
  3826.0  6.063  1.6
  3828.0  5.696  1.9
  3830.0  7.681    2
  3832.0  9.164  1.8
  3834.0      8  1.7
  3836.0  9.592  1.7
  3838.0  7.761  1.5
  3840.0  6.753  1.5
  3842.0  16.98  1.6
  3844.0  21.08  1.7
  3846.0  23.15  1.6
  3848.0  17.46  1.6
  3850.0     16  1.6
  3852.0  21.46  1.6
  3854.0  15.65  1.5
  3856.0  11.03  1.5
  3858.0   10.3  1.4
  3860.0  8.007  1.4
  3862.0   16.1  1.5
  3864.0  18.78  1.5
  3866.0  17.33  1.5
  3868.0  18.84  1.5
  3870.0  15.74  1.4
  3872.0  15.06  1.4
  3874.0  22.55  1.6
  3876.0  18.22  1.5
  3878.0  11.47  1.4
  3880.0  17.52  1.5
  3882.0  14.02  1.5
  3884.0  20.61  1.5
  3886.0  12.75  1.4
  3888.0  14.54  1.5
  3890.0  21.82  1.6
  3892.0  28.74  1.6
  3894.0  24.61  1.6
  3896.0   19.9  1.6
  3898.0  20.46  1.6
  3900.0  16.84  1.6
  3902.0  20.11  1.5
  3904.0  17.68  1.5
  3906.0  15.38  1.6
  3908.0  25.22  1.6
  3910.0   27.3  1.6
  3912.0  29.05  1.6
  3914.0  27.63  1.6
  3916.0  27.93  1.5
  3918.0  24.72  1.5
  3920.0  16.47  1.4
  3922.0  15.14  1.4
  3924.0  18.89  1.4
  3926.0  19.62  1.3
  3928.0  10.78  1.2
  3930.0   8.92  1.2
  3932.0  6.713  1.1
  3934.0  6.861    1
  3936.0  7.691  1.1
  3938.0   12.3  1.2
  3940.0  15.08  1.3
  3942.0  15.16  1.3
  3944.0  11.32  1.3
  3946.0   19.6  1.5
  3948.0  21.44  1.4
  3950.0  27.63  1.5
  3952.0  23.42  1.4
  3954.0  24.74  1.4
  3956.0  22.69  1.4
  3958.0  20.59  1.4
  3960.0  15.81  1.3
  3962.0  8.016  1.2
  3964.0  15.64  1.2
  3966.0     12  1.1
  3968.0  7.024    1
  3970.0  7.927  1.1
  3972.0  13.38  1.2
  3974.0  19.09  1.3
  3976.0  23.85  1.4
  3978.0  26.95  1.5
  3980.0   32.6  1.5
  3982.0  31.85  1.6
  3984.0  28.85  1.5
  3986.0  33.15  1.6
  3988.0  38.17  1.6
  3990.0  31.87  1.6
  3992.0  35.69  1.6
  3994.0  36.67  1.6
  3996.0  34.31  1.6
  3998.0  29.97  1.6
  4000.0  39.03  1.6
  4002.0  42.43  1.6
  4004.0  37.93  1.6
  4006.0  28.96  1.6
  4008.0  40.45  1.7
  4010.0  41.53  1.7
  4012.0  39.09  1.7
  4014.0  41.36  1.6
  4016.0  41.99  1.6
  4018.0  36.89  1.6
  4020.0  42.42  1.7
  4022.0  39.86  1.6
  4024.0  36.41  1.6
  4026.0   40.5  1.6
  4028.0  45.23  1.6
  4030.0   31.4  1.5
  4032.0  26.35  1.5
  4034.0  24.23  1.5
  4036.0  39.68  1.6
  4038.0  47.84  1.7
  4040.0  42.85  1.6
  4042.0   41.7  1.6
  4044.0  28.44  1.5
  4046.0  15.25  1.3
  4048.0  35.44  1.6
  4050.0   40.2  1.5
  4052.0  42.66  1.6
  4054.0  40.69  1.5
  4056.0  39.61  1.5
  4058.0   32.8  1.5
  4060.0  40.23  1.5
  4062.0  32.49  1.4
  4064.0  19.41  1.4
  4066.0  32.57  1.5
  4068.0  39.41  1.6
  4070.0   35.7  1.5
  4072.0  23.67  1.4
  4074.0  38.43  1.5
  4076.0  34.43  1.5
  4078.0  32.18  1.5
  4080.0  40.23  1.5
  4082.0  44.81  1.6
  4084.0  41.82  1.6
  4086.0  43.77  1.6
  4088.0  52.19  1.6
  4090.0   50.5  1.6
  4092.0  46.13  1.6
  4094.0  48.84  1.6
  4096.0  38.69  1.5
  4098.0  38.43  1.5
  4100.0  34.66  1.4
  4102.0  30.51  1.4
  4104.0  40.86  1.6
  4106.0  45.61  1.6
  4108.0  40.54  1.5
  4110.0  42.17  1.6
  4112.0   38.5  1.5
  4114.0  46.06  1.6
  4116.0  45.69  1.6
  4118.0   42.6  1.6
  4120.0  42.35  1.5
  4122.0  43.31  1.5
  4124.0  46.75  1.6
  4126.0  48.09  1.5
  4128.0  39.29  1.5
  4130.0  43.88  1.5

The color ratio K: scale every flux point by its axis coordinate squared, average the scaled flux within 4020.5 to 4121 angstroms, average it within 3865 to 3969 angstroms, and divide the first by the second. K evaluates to 2.32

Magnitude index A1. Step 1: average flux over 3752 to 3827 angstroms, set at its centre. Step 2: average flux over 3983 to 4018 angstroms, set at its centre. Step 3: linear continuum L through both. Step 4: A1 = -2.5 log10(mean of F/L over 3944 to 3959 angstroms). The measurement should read 0.43 mag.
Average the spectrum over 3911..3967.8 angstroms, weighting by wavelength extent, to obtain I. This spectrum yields 17.2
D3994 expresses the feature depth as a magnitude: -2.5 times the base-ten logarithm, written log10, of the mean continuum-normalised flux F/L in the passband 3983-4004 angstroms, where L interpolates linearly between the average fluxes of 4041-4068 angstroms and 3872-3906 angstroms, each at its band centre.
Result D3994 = -0.229 mag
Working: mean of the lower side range 18.7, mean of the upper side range 34.2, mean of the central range 35.2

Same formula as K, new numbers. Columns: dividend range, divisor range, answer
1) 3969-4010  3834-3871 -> 2.22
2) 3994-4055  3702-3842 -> 2.40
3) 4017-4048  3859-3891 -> 2.36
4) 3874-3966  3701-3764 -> 1.25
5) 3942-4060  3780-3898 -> 1.92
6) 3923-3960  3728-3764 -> 1.30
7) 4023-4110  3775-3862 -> 2.42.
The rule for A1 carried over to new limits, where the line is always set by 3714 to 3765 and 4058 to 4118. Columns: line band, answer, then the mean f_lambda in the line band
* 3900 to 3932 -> 0.34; 19.8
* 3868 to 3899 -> 0.32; 18.5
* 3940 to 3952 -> 0.46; 19.1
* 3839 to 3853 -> 0.25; 17.6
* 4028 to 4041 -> -0.02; 36.1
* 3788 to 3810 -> -0.17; 22.1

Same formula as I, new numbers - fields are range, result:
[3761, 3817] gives 23.2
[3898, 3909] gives 19.2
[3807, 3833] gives 13.1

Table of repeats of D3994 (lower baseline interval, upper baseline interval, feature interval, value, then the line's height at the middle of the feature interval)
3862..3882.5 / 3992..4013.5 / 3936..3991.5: 0.46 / 31.1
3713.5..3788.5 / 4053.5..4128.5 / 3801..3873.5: 0.48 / 24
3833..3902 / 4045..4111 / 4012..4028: -0.24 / 32.1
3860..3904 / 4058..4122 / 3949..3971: 0.46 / 26.1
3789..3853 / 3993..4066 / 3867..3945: 0.33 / 24.5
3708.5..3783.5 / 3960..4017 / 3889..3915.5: 0.12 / 25.4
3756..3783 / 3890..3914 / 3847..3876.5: 0.37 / 22.8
